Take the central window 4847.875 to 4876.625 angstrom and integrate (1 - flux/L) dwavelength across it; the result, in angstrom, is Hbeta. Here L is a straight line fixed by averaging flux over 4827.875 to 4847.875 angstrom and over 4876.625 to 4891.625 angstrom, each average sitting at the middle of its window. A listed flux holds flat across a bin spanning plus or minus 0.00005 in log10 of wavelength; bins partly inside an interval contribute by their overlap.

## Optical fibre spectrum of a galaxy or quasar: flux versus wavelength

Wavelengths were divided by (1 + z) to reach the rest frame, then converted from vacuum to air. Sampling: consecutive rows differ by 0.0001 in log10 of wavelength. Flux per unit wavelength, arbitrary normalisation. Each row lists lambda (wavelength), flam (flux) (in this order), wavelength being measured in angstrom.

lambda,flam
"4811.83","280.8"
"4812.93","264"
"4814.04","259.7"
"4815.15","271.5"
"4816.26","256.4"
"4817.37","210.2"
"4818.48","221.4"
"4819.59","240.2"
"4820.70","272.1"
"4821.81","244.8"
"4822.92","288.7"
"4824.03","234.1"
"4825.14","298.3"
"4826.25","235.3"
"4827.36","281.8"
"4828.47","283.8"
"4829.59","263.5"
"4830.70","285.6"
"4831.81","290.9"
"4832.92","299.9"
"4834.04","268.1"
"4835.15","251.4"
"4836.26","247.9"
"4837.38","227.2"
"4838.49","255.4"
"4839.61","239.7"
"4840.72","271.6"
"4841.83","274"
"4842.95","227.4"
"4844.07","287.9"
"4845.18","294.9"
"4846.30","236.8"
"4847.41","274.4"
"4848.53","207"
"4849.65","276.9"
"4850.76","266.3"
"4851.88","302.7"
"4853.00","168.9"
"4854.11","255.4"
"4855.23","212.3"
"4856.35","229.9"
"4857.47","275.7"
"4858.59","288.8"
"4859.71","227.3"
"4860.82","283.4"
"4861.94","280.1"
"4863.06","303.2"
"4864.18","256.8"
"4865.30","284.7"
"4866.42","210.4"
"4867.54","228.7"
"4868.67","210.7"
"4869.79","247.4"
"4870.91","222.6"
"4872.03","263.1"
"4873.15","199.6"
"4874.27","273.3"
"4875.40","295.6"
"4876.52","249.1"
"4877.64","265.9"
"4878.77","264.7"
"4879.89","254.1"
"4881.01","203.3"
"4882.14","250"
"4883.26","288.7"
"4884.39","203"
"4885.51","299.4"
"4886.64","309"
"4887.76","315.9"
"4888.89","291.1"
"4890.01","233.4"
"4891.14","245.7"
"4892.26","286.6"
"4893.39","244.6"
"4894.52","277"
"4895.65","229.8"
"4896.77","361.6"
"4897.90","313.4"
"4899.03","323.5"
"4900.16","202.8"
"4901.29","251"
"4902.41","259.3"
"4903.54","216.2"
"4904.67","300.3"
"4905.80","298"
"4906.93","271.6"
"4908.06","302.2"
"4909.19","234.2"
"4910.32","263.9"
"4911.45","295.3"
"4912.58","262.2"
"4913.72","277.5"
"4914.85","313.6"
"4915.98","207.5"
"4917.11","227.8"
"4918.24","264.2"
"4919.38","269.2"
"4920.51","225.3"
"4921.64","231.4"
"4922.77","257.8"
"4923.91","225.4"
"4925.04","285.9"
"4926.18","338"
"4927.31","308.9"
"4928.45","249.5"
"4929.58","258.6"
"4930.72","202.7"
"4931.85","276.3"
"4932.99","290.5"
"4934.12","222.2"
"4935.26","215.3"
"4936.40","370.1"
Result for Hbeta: 1.5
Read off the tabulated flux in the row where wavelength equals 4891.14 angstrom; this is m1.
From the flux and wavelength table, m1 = 245.7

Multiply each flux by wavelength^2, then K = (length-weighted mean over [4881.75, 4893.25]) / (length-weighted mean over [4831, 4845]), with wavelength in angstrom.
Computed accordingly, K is 1.05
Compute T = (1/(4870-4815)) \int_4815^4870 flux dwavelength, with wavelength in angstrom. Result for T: 257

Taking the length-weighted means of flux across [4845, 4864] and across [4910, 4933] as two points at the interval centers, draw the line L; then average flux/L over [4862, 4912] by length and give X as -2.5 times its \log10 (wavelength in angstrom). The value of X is -0.02 mag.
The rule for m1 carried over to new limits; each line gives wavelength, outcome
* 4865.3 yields 284.7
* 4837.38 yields 227.2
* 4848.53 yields 207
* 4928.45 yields 249.5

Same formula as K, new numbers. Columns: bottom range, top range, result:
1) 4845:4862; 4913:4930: 1.07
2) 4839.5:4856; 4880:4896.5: 1.06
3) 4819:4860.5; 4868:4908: 1.04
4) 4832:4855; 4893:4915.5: 1.10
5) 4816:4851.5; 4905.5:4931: 1.05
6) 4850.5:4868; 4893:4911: 1.09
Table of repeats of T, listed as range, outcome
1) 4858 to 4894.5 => 259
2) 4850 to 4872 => 251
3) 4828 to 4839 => 267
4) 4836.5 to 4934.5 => 261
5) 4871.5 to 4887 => 258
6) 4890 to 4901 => 273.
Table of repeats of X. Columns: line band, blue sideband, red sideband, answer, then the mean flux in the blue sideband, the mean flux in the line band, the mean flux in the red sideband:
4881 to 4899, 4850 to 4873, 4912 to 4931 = -0.085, 250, 276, 260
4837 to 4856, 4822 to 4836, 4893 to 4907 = 0.086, 272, 252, 273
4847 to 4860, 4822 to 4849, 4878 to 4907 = 0.069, 263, 249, 269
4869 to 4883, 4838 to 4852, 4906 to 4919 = 0.060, 261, 249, 266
